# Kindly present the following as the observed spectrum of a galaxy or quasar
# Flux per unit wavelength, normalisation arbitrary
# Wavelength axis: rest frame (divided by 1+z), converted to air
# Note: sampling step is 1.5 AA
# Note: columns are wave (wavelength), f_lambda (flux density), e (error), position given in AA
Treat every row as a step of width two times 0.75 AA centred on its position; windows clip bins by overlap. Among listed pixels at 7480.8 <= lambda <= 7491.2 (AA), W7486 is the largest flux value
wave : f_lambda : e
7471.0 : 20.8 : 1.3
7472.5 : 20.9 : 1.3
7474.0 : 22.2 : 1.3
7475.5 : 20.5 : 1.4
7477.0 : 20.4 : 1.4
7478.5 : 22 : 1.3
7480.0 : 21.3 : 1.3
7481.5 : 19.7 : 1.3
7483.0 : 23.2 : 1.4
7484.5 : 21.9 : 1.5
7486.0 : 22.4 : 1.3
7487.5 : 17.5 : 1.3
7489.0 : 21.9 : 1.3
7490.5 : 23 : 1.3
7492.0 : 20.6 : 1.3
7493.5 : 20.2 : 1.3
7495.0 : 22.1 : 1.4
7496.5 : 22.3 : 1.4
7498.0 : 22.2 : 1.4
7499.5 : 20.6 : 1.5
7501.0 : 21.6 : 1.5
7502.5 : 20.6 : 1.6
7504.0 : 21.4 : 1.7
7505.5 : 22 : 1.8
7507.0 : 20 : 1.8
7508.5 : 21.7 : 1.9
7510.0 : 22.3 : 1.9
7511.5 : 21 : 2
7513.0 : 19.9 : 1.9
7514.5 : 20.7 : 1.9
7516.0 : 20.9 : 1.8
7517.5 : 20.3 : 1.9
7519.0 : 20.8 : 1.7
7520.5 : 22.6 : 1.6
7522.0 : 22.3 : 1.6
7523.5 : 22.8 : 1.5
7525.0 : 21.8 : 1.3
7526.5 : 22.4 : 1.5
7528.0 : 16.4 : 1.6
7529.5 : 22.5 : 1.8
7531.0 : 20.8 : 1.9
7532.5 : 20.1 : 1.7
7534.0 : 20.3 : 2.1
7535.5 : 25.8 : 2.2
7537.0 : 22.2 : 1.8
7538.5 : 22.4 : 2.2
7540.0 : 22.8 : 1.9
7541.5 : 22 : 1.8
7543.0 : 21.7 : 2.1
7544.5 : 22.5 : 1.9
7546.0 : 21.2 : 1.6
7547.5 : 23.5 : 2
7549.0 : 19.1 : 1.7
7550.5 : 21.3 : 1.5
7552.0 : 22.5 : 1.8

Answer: 23.2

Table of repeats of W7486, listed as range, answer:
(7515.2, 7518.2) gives 20.9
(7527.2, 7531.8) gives 22.5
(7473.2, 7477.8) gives 22.2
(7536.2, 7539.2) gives 22.4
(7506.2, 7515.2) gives 22.3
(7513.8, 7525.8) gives 22.8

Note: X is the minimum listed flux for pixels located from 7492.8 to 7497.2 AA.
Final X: 20.2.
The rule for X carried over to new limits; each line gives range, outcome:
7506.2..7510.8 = 20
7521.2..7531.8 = 16.4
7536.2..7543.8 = 21.7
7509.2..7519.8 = 19.9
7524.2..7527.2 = 21.8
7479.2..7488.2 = 17.5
